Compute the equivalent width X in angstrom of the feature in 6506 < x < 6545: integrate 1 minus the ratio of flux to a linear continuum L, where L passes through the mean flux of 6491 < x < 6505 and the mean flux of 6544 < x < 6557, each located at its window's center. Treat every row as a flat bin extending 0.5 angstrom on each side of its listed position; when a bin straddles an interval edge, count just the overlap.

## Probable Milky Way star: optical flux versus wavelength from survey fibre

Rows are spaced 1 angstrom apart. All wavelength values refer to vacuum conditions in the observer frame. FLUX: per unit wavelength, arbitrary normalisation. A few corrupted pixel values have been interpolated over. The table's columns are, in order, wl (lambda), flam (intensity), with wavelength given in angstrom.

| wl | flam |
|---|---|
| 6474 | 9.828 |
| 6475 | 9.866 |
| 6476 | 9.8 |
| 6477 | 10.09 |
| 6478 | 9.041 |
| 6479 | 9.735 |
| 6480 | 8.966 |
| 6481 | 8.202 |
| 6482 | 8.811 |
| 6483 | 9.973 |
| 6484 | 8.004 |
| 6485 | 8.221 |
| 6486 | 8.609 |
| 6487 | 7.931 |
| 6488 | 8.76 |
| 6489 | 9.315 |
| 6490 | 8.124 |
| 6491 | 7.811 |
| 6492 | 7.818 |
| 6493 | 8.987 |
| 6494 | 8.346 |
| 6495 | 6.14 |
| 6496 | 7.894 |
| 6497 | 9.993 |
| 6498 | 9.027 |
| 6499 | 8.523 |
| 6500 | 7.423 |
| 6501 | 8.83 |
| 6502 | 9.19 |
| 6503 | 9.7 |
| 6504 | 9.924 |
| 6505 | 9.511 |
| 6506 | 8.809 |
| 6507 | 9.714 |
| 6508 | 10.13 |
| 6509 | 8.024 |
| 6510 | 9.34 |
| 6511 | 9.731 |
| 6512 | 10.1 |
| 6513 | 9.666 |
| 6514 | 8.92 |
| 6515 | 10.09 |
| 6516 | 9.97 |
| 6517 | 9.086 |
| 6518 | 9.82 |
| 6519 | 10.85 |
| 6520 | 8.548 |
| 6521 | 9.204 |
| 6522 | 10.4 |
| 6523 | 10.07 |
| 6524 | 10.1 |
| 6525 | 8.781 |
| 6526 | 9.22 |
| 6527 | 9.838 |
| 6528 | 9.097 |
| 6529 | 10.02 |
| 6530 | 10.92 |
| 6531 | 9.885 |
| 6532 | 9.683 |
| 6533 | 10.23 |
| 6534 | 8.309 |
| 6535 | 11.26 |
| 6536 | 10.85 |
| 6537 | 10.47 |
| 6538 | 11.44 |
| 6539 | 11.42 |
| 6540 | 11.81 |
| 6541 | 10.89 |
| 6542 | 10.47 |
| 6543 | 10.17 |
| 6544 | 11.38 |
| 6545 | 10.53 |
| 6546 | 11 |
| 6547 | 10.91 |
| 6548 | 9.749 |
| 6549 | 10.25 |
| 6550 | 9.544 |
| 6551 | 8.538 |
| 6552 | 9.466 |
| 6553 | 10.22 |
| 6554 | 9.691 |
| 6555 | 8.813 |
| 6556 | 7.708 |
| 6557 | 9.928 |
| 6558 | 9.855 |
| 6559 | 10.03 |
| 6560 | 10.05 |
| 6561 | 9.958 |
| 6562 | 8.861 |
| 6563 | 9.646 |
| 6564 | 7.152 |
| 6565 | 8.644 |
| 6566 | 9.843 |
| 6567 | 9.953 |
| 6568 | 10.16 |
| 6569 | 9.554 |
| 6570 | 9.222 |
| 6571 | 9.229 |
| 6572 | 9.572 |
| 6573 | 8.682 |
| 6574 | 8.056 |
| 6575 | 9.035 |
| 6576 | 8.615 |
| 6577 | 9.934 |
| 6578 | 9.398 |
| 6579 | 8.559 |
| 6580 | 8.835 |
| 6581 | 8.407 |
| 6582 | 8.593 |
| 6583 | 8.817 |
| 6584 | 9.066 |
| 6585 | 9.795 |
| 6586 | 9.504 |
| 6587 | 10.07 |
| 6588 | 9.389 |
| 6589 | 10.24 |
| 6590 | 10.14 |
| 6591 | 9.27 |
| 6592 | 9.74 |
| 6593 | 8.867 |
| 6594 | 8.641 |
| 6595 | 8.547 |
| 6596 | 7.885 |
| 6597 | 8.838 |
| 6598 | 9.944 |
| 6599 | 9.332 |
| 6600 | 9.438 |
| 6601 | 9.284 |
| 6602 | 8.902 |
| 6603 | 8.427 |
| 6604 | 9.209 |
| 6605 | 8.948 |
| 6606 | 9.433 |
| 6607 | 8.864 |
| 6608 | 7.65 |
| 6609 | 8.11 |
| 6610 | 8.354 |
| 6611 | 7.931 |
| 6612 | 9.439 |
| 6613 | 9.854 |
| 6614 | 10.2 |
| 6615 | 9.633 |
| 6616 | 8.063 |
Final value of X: -3.24 angstrom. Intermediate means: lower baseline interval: 8.6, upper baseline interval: 9.77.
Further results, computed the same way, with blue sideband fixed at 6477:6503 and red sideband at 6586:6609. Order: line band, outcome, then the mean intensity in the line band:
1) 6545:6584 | -1.65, 9.34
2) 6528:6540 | -2.17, 10.4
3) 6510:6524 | -1.60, 9.73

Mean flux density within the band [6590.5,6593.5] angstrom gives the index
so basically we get 9.29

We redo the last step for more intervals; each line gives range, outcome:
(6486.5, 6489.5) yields 8.67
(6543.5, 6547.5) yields 11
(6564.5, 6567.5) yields 9.48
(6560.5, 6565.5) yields 8.85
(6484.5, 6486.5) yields 8.41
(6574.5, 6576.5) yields 8.82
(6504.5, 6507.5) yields 9.34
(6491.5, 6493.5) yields 8.4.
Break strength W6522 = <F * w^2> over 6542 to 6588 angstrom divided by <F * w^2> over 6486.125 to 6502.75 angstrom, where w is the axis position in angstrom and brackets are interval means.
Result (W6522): 1.15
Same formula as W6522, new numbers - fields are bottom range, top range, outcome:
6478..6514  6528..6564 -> 1.15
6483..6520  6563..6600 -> 1.05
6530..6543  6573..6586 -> 0.86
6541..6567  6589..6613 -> 0.94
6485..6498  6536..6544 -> 1.34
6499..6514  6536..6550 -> 1.18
